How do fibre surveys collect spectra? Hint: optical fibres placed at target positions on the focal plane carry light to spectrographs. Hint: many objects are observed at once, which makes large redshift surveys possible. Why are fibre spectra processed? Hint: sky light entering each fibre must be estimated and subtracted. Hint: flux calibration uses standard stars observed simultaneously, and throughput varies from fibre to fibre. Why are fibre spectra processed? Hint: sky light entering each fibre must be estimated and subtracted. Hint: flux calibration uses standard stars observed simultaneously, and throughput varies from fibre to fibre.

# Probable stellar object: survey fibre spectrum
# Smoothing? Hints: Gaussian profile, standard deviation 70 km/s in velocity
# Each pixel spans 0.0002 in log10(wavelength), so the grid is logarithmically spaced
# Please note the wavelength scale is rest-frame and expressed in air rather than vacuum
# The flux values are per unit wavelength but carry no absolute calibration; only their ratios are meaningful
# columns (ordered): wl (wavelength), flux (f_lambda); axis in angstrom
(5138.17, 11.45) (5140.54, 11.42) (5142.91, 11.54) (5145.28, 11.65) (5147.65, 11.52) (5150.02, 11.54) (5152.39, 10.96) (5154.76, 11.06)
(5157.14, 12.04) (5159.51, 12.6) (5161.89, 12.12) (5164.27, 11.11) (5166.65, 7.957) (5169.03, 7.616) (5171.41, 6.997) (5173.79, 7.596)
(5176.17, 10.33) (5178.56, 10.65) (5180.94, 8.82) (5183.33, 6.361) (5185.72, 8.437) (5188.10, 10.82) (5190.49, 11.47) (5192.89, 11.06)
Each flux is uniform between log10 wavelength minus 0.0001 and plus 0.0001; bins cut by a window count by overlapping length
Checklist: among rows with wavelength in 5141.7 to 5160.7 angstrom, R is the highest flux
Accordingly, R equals 12.6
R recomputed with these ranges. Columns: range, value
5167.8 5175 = 7.616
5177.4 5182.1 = 10.65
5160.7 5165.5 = 12.12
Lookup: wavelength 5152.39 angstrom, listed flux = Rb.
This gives 10.96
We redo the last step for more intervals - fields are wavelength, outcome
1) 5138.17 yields 11.45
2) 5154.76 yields 11.06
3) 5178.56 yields 10.65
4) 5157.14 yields 12.04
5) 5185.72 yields 8.437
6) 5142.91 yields 11.54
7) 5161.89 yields 12.12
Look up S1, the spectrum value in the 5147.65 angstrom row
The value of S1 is 11.52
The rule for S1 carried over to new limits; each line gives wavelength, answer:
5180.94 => 8.82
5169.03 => 7.616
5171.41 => 6.997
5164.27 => 11.11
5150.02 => 11.54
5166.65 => 7.957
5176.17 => 10.33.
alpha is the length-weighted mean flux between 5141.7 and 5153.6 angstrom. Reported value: 11.4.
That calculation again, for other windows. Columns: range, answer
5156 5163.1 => 12.3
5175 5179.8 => 10.5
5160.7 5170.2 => 9.7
